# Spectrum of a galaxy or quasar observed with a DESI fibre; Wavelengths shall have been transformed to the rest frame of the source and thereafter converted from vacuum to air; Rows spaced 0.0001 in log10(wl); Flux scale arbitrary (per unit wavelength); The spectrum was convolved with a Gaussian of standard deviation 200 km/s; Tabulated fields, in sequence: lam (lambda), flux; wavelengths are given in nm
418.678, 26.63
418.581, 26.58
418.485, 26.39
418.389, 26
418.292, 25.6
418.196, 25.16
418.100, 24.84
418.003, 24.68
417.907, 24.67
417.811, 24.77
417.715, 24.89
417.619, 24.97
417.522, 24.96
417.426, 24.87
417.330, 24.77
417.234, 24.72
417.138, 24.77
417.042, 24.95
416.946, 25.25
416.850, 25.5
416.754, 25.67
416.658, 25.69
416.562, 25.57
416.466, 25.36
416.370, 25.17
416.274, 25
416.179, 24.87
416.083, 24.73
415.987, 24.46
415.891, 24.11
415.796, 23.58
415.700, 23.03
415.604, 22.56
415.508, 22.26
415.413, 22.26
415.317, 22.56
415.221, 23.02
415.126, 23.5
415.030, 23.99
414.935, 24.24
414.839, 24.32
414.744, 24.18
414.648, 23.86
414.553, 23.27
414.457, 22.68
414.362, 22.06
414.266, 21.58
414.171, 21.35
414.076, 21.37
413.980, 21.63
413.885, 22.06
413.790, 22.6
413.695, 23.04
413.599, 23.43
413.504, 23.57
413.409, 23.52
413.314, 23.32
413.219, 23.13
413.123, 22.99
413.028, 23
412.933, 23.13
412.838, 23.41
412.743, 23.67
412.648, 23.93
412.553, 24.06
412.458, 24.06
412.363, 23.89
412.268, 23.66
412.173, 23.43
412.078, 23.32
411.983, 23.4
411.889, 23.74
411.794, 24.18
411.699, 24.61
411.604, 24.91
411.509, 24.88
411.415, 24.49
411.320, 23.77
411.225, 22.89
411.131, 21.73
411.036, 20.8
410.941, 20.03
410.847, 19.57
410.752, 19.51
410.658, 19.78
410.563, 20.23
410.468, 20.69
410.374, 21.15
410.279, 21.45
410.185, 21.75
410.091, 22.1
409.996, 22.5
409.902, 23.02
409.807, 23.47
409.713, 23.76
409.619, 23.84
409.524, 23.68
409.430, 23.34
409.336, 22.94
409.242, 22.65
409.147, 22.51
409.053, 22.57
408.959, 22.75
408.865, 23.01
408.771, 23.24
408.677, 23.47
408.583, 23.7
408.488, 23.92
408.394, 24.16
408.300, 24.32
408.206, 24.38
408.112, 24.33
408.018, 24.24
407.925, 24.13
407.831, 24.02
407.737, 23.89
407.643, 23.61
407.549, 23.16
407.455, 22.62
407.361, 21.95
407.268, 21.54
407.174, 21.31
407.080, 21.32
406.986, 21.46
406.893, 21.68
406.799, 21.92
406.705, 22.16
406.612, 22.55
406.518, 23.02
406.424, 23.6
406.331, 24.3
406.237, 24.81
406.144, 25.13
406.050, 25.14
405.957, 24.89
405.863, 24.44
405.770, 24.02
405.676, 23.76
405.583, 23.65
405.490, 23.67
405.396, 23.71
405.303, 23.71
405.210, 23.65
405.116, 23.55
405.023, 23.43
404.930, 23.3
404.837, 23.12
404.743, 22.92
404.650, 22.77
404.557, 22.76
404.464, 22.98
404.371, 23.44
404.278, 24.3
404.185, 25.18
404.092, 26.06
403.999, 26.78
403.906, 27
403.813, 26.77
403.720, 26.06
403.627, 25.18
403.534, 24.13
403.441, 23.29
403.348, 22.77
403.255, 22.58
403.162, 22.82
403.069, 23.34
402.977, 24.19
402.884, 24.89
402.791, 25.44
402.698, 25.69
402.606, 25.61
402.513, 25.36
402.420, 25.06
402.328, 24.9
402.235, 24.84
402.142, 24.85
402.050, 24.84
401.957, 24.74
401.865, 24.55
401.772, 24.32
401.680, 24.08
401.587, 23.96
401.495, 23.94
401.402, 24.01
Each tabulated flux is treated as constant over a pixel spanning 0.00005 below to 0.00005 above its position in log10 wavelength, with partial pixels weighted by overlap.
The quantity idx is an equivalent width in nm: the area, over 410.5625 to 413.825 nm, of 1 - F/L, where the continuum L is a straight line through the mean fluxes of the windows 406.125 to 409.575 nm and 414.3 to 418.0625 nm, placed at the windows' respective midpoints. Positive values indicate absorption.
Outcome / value 0.10 nm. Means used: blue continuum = 23.2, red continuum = 24.2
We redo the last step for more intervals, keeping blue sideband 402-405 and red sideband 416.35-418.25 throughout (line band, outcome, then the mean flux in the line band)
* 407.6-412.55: 0.350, 23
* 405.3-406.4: 0.013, 24.3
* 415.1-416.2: 0.071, 23.4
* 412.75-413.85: 0.075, 23.2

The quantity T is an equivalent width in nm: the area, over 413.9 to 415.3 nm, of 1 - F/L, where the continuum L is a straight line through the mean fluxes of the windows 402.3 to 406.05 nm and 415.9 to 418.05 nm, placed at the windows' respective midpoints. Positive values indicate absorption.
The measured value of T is 0.11 nm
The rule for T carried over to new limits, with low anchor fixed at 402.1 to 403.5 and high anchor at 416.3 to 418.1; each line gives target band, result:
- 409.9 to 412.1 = 0.223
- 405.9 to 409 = 0.158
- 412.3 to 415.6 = 0.240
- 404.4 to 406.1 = 0.058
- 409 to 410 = 0.062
